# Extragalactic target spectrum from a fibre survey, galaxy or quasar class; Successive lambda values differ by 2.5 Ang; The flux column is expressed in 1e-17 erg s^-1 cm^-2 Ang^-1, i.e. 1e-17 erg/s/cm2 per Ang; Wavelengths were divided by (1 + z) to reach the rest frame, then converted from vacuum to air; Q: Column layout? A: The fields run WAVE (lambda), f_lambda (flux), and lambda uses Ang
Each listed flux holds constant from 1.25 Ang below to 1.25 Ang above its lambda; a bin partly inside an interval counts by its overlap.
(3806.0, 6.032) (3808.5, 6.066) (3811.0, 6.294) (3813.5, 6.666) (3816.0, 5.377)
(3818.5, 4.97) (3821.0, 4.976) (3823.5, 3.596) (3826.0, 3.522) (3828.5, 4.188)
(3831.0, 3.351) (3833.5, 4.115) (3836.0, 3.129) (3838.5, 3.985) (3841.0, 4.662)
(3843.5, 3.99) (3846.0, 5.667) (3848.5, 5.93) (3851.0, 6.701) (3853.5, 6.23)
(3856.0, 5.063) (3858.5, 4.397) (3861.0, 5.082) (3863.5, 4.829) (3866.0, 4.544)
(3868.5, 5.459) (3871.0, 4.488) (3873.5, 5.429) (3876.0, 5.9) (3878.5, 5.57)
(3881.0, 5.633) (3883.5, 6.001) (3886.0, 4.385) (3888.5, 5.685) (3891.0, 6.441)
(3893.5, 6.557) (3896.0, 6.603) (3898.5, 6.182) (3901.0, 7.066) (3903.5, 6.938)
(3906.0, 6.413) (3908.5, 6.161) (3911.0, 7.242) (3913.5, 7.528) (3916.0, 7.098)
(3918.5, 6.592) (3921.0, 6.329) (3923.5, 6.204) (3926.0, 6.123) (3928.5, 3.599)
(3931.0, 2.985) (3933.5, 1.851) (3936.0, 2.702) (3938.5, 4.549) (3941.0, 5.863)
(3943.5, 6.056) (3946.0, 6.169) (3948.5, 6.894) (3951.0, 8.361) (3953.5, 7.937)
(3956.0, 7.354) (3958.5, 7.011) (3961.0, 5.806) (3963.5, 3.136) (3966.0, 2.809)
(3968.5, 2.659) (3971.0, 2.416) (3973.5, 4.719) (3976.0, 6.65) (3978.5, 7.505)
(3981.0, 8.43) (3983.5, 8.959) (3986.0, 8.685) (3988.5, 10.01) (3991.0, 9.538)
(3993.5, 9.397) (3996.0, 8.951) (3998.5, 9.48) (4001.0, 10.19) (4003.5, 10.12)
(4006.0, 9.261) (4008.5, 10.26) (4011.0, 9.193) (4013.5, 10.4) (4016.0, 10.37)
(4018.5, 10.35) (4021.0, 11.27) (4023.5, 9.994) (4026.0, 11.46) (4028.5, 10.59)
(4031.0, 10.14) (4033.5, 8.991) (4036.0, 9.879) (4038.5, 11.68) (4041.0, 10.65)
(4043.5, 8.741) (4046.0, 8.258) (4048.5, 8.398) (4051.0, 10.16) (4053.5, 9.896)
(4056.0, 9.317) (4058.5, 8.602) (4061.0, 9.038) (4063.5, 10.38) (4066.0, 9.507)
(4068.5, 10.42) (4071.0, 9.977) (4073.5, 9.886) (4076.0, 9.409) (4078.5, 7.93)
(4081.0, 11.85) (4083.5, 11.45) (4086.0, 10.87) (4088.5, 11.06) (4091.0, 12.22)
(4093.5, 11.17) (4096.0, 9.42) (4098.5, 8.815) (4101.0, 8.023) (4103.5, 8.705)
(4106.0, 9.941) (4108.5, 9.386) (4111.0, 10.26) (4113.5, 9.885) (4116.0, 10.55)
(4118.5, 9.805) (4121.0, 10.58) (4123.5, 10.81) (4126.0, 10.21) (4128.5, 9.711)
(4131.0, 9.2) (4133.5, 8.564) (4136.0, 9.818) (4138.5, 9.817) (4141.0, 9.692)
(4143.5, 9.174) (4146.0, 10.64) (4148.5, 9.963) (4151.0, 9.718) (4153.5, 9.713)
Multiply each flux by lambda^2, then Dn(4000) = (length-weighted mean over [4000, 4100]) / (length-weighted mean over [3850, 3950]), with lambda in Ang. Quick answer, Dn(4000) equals 1.92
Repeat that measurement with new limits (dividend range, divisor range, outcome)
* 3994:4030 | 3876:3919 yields 1.69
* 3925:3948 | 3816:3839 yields 1.17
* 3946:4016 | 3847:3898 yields 1.46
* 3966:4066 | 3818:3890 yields 2.01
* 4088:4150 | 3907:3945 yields 2.01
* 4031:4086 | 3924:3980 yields 1.99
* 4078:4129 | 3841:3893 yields 2.13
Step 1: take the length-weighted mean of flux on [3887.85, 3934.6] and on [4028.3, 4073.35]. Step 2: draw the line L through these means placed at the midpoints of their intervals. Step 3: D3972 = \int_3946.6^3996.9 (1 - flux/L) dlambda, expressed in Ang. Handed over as 5.2 Ang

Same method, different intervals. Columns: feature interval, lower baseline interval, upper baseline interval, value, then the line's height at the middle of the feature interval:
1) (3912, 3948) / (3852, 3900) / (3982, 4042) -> 9.6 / 7.29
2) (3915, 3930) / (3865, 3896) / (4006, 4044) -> 2.1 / 6.93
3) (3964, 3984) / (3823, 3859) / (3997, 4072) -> 7.2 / 8.24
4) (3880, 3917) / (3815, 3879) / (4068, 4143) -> -3.5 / 5.83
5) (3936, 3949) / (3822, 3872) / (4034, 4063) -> 2.7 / 6.96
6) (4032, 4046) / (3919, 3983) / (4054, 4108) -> -2.3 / 8.45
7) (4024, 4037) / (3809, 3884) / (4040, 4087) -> -1.8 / 8.99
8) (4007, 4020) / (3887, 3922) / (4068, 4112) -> -2.2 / 8.63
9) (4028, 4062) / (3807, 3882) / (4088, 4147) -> -4.0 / 8.58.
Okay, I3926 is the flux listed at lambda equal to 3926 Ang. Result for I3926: 6.123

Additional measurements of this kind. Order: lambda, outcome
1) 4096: 9.42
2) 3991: 9.538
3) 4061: 9.038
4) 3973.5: 4.719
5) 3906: 6.413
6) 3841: 4.662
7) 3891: 6.441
